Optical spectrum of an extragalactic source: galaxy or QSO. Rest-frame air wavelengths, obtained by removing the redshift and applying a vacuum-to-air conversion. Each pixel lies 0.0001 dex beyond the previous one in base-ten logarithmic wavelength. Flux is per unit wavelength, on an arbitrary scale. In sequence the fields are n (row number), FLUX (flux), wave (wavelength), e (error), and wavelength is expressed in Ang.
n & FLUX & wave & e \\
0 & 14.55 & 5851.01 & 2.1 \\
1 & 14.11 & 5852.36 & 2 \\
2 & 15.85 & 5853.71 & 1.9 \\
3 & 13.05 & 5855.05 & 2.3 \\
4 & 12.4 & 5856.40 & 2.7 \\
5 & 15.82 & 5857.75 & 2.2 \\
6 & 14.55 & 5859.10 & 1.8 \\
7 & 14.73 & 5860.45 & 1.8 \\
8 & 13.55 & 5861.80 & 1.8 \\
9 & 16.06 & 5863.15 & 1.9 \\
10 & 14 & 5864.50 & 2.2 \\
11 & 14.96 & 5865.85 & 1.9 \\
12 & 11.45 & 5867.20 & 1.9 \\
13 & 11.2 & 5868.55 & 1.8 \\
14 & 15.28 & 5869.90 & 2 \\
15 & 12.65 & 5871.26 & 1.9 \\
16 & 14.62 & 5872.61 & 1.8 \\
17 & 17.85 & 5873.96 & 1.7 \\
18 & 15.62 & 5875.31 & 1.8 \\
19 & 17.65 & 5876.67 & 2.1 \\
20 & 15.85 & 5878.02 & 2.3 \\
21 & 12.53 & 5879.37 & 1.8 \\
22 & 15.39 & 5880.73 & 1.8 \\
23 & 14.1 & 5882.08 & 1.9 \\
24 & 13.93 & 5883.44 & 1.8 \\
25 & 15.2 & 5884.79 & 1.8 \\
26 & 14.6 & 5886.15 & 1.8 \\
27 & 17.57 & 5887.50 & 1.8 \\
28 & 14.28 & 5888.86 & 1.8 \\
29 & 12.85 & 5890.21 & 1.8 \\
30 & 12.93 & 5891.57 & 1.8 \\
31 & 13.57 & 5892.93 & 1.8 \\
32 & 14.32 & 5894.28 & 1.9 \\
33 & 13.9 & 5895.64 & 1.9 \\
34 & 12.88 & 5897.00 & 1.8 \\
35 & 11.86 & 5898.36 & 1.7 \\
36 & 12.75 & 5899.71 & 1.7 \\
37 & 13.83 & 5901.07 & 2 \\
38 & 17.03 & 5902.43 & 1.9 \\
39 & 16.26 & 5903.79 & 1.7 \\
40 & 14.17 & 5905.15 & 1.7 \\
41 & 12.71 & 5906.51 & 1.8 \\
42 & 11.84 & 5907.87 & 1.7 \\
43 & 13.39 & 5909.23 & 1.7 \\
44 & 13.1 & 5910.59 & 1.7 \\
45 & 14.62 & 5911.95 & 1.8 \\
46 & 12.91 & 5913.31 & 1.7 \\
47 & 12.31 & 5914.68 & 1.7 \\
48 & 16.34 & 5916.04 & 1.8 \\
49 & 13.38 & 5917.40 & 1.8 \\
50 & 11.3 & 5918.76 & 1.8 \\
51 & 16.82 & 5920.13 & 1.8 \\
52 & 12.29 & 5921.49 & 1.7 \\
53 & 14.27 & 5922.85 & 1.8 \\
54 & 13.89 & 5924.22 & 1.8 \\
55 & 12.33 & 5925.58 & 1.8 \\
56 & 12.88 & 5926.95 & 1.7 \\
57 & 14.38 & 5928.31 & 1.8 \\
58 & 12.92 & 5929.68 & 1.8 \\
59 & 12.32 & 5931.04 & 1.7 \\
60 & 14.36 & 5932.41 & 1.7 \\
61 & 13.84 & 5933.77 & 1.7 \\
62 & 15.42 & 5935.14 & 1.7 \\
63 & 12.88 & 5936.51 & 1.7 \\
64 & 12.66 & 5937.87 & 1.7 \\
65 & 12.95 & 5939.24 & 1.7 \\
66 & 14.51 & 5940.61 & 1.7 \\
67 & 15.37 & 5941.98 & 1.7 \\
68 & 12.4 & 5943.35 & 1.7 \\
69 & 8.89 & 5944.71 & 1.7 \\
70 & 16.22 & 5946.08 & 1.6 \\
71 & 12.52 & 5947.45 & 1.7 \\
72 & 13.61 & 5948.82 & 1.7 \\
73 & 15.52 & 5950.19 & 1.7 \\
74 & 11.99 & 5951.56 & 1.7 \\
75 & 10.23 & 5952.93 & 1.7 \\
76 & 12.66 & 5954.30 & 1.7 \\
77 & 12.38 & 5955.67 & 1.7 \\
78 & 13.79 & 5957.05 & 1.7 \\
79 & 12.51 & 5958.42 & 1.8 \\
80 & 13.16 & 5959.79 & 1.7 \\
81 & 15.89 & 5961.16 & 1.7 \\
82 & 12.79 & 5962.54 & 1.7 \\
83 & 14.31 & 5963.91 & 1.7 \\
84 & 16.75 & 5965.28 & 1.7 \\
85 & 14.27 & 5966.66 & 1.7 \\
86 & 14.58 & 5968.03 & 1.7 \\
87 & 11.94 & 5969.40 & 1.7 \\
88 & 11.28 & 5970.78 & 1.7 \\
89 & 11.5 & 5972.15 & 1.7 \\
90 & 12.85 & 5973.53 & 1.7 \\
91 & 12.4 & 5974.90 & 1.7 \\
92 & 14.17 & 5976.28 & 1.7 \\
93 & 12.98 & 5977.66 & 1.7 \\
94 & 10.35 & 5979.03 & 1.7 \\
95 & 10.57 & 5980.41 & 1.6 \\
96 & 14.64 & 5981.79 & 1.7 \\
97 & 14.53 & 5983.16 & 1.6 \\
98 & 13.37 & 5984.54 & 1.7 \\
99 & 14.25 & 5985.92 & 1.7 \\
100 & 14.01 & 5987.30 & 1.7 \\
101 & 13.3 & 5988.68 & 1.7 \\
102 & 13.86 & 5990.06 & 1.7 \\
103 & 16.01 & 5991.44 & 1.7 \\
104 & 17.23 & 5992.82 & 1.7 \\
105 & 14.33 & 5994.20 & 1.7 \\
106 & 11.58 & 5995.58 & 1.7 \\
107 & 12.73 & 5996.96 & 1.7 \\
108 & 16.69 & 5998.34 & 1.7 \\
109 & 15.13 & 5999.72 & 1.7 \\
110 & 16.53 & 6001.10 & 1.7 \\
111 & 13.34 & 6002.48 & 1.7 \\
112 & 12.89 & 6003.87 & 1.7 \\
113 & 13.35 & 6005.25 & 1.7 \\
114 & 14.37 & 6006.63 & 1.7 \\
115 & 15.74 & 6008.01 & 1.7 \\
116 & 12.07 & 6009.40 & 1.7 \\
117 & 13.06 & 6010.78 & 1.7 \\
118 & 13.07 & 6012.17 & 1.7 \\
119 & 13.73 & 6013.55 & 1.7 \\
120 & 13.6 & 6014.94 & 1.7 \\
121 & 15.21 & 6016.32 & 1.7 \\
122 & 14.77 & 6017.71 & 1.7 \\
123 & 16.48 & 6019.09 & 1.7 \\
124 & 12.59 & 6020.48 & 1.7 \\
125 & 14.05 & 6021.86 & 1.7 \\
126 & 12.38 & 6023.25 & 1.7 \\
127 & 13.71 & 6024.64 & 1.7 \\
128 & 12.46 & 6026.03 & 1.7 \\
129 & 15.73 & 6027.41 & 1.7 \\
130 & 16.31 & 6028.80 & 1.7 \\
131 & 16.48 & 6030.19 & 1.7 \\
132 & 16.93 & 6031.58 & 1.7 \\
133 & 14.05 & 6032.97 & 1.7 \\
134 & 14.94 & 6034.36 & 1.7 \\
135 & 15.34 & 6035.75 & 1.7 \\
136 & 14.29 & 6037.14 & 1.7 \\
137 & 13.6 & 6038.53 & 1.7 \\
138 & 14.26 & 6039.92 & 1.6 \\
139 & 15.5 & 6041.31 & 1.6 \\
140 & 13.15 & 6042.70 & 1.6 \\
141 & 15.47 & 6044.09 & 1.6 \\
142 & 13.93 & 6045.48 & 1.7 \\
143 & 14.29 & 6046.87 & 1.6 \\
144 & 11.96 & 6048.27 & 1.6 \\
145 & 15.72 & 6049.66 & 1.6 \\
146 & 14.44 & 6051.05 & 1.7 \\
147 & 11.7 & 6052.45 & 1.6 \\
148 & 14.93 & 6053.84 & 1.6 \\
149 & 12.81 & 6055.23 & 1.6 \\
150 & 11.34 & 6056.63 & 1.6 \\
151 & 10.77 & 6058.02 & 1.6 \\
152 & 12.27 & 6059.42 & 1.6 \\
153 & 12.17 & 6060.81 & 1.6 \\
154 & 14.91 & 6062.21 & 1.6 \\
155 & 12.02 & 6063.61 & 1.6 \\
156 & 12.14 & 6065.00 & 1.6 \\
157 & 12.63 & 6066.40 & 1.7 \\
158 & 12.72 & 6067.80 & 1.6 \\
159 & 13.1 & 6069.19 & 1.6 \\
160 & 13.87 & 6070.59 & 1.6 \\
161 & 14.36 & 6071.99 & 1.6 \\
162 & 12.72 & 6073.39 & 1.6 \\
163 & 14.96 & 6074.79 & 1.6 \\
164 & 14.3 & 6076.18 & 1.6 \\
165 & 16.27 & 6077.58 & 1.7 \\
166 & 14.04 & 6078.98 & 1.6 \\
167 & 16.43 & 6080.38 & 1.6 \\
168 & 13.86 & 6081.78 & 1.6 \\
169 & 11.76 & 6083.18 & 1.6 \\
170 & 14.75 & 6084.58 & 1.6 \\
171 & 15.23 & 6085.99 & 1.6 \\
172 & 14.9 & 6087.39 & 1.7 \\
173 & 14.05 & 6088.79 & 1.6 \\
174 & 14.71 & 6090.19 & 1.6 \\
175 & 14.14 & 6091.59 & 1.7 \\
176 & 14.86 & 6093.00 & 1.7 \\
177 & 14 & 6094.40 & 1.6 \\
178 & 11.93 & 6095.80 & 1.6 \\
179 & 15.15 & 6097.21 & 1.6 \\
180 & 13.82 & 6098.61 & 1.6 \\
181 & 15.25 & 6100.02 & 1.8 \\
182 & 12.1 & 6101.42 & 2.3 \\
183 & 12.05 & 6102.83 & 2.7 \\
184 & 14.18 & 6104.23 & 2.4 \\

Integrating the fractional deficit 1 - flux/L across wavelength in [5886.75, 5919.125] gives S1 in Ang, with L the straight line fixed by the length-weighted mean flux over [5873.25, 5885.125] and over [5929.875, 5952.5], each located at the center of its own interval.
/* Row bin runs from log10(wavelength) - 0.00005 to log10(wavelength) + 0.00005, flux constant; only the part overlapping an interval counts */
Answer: 1.85 Ang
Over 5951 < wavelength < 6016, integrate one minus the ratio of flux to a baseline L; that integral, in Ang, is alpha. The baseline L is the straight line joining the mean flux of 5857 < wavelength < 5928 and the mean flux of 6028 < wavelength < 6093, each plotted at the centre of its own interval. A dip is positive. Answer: 2.3 Ang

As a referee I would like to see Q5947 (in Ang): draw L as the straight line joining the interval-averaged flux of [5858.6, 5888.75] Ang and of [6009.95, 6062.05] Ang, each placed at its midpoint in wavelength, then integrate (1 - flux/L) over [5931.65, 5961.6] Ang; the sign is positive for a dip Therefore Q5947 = 2.18 Ang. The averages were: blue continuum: 14.7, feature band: 13.3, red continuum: 14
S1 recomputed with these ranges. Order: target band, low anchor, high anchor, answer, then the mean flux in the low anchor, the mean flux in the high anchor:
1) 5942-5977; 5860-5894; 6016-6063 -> 2.7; 14.5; 14.1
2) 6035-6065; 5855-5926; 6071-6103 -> 1.4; 14.1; 14.2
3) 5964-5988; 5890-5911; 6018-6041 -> 1.6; 13.6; 14.6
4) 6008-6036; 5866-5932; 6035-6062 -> -1.4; 14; 13.6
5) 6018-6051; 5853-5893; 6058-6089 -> -1.5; 14.5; 13.7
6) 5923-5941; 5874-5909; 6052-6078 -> 0.7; 14.4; 13.1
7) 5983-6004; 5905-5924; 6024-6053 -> -0.4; 13.5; 14.5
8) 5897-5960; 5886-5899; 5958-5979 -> 0.9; 13.9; 13.3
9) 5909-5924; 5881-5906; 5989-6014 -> 0.5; 14.2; 14.2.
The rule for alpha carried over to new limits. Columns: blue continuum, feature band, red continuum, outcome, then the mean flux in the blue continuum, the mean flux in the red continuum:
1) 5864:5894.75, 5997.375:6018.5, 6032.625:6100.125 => -0.3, 14.5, 13.9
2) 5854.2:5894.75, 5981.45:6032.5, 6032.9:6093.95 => -1.1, 14.4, 13.9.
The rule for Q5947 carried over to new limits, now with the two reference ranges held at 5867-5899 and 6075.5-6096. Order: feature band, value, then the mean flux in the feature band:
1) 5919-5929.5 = 0.5 Ang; 13.7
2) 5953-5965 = 0.8 Ang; 13.4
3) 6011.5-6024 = 0.3 Ang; 14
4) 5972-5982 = 1.4 Ang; 12.4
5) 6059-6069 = 1.2 Ang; 12.7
